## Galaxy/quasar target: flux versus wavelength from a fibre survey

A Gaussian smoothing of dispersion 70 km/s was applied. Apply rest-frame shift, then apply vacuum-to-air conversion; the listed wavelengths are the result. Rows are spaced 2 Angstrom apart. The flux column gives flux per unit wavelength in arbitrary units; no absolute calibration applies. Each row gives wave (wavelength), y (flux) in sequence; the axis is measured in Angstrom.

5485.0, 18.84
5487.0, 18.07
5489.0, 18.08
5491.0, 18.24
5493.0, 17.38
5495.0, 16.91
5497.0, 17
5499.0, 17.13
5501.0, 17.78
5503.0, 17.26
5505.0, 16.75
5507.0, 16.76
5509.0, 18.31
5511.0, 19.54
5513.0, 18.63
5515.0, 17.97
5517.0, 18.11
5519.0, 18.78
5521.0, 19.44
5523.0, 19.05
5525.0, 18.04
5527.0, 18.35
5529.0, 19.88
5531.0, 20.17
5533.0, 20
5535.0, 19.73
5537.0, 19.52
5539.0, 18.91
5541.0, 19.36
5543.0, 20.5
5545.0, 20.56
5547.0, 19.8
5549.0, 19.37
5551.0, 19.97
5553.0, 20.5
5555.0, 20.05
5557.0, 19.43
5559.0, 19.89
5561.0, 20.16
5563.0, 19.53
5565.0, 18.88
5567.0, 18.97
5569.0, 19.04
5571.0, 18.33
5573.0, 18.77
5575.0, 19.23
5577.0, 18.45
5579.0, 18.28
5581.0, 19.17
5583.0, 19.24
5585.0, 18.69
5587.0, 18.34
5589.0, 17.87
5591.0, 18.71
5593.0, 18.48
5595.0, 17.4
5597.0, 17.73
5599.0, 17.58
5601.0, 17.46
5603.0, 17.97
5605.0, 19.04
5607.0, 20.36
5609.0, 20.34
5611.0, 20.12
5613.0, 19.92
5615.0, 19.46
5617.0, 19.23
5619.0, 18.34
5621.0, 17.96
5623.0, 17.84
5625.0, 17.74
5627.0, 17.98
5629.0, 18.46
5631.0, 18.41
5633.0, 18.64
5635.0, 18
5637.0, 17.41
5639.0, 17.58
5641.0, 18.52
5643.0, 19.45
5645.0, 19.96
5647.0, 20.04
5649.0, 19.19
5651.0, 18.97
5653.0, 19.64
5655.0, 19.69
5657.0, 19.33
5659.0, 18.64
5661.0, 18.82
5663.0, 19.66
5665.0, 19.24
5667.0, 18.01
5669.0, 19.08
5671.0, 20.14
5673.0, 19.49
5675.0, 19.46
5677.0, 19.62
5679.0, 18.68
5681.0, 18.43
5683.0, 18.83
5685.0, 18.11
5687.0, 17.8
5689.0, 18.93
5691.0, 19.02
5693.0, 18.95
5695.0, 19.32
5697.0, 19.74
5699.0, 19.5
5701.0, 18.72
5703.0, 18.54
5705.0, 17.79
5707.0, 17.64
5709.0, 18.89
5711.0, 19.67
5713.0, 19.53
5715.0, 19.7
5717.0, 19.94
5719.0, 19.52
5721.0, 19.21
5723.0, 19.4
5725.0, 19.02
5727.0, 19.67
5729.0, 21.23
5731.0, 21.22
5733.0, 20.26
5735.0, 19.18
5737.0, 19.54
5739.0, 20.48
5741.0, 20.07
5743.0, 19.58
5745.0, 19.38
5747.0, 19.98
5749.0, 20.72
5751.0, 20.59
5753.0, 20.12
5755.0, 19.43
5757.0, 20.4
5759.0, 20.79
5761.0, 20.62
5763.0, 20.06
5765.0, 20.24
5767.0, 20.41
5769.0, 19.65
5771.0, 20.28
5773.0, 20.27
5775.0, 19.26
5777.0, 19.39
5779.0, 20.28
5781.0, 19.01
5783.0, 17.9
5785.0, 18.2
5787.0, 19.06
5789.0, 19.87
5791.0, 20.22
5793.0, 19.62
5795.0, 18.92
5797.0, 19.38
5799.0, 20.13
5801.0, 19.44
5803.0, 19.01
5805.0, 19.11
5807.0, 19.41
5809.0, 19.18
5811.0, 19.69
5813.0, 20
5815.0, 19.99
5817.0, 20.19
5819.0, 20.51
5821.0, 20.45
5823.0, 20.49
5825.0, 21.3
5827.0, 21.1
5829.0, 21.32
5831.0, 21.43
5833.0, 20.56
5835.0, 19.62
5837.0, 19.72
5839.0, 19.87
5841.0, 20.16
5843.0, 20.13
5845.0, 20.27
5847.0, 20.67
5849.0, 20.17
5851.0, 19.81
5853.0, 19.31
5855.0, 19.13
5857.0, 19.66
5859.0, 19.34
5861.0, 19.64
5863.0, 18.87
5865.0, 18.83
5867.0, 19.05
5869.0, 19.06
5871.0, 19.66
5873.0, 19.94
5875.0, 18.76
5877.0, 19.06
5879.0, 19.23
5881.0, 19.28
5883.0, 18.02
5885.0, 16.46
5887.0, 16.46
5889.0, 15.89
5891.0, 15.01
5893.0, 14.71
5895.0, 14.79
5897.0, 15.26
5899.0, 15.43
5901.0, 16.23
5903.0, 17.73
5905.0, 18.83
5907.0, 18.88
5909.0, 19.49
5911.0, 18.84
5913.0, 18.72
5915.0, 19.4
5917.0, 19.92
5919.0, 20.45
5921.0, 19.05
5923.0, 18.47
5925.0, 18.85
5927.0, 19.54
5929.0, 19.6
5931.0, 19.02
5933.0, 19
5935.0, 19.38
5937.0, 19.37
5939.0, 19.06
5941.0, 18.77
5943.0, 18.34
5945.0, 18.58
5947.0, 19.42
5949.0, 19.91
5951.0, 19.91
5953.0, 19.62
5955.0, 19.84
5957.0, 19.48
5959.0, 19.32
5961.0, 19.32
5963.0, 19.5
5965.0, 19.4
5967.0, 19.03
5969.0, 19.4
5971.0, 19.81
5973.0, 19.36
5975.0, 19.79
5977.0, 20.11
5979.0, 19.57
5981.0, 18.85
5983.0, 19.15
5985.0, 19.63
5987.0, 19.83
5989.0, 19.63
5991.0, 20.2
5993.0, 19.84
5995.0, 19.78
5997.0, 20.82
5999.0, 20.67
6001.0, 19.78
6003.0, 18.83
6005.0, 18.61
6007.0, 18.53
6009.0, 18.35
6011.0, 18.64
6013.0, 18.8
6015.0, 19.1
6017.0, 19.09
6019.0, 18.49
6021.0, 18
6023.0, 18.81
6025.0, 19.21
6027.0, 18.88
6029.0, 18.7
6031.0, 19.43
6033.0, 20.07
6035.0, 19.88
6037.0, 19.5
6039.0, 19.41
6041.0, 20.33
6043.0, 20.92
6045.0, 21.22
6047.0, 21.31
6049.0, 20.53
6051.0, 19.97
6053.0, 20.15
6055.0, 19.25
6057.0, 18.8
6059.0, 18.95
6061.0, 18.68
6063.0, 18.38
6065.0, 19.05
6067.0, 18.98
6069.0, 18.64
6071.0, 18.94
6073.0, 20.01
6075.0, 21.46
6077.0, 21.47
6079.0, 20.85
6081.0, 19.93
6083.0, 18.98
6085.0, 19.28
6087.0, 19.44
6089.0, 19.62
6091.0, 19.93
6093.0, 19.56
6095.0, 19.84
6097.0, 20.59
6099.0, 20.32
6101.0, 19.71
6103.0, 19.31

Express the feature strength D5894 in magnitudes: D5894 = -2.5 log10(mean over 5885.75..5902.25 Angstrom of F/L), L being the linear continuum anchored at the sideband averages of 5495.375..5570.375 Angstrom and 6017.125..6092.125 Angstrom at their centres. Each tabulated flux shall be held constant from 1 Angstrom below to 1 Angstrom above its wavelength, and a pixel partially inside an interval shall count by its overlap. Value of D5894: 0.24 mag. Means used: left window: 19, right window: 19.6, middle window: 15.5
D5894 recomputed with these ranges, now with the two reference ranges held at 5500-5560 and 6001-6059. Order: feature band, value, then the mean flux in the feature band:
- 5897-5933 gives 0.04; 18.6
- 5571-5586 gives 0.02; 18.8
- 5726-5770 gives -0.05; 20.2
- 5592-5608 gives 0.05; 18.3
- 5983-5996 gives -0.02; 19.8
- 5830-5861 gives -0.04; 20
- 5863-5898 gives 0.10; 17.7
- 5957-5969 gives 0.00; 19.3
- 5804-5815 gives -0.02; 19.5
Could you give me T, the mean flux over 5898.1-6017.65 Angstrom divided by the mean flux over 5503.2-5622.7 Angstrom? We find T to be 1.0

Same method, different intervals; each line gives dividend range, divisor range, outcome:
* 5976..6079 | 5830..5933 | 1.04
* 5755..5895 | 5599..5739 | 1.02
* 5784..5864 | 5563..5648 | 1.06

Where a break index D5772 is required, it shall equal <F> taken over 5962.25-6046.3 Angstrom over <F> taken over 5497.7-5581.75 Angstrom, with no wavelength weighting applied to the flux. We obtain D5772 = 1.0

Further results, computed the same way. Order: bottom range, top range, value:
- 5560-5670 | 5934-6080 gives 1.04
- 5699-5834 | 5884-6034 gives 0.95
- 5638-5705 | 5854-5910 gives 0.94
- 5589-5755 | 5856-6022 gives 0.99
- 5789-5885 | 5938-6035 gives 0.98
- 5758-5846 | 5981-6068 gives 0.98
